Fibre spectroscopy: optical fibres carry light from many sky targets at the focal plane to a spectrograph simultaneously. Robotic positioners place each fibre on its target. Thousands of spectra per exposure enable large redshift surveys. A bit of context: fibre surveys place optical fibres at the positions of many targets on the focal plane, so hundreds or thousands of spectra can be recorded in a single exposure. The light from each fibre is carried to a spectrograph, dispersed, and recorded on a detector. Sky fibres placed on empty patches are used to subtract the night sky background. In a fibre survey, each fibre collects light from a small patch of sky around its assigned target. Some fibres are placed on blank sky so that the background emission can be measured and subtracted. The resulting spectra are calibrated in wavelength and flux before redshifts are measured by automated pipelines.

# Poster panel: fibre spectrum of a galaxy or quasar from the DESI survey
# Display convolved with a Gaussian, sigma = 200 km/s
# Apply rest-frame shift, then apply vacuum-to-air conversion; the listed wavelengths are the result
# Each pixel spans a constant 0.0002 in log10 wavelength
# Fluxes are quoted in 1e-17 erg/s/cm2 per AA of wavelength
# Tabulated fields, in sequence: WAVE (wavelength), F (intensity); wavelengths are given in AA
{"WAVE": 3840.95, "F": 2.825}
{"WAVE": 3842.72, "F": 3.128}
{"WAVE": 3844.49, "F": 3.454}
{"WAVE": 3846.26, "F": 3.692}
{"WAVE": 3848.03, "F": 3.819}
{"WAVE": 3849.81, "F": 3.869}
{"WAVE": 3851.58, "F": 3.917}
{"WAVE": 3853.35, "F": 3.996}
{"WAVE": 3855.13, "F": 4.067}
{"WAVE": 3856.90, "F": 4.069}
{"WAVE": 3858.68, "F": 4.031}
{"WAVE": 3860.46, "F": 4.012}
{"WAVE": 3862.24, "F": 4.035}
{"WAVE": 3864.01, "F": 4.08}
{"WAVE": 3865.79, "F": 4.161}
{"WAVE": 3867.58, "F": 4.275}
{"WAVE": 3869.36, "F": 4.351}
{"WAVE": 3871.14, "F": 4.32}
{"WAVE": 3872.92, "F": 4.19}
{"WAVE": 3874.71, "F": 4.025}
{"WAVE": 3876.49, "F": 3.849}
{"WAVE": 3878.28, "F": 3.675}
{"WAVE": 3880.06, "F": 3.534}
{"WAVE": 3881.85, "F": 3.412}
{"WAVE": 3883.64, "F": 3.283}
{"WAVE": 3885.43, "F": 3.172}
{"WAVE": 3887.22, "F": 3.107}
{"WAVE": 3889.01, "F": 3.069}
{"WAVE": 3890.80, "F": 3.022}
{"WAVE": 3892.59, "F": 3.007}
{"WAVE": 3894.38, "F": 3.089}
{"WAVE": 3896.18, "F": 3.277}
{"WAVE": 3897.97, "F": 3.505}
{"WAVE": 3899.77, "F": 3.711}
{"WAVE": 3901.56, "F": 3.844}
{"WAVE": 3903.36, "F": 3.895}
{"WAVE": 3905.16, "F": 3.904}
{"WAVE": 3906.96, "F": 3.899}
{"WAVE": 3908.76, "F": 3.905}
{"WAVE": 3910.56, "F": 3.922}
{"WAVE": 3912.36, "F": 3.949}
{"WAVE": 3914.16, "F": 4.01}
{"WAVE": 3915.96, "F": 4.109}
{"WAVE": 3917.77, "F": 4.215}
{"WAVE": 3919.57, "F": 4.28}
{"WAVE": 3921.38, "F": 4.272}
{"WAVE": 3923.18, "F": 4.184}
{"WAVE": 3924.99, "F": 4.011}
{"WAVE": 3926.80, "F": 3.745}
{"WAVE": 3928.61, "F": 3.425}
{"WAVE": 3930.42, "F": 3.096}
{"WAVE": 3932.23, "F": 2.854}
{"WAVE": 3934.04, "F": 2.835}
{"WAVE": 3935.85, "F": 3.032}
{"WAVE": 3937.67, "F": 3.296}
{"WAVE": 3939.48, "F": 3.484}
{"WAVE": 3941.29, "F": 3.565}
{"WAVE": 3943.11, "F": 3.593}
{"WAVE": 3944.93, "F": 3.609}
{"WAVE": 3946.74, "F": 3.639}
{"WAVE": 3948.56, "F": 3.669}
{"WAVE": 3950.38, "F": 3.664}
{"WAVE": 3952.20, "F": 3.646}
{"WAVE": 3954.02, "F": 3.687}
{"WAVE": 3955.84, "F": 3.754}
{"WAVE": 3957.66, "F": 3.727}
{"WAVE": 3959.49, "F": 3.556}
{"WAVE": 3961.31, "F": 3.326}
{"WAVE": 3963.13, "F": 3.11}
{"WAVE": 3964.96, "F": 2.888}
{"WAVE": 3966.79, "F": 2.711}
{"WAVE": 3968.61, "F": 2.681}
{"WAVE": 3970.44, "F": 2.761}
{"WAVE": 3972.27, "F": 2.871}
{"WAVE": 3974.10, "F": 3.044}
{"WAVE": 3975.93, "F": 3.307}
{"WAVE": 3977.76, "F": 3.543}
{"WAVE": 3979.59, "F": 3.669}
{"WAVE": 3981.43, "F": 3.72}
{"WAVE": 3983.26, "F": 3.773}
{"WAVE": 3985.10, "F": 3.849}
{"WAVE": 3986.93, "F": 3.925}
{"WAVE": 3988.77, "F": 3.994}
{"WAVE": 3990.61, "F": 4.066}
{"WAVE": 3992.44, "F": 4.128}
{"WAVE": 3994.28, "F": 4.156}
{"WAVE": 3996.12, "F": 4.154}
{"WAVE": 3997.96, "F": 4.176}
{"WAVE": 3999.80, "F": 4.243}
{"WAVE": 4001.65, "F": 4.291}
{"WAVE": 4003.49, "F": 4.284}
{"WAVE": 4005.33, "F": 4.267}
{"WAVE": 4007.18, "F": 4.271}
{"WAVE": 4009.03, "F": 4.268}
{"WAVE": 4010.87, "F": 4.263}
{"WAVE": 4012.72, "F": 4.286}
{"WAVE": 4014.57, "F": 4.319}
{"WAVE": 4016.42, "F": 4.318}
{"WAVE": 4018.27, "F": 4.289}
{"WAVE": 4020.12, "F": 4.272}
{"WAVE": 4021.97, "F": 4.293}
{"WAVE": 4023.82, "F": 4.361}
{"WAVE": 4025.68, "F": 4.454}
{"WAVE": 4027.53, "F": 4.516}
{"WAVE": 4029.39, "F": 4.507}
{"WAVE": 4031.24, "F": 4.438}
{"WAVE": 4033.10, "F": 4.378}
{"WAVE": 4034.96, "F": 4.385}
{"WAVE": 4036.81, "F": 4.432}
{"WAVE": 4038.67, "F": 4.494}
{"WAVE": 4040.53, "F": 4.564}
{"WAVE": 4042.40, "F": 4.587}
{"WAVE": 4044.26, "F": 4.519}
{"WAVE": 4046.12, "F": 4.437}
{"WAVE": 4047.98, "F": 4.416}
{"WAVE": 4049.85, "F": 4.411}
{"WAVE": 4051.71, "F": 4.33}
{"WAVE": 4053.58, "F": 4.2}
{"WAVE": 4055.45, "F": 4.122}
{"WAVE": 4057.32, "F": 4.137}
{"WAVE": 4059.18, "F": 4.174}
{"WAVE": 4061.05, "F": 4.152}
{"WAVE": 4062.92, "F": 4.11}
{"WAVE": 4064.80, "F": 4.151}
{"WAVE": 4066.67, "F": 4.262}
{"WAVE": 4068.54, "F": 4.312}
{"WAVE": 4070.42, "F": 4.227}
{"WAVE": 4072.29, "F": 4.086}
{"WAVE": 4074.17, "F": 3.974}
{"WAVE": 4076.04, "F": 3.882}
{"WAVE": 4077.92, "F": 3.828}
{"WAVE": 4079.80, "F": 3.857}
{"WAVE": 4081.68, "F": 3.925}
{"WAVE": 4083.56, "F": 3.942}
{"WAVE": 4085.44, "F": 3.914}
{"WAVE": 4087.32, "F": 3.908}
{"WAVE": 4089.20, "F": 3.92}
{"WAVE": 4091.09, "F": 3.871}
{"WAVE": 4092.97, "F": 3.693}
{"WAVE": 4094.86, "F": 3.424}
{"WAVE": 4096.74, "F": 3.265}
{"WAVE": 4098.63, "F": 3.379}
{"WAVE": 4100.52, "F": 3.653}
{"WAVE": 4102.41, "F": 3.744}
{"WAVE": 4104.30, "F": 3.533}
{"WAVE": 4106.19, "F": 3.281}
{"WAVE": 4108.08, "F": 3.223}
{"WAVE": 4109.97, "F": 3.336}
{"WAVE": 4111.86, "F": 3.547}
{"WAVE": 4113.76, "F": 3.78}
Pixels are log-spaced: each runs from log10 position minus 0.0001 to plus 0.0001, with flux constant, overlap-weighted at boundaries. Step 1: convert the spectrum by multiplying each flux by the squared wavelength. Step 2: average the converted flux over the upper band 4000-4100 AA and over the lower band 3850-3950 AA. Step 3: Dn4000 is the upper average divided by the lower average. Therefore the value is 1.2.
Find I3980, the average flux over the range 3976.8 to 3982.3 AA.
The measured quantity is 3.64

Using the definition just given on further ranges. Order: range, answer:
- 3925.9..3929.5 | 3.58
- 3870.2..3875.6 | 4.18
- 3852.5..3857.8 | 4.04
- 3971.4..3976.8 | 3.07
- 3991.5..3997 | 4.15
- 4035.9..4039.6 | 4.46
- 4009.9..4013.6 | 4.28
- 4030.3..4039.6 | 4.43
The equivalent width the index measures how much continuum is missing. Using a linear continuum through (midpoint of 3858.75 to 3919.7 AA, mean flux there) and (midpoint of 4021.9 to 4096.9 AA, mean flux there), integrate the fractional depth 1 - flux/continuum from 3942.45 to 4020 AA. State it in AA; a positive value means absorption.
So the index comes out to 4.5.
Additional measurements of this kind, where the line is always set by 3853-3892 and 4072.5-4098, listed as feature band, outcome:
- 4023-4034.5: -1.9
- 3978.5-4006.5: -1.8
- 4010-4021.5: -1.5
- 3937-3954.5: 1.0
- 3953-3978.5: 3.9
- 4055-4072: -1.7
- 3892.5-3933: 0.4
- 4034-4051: -3.0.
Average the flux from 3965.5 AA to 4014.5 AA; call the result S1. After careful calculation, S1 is 3.8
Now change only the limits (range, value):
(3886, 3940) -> 3.6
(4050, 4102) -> 3.96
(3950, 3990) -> 3.42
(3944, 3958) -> 3.67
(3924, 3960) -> 3.49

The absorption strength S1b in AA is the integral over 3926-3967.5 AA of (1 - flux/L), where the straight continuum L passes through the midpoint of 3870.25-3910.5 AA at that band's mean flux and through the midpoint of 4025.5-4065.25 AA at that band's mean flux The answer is 5.11 AA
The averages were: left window 3.58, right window 4.36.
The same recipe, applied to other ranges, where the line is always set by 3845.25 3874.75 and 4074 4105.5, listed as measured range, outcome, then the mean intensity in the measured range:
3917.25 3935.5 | 1.39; 3.66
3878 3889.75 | 2.08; 3.31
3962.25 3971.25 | 2.48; 2.83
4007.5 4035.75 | -3.86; 4.35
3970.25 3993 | 1.63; 3.61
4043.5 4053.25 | -1.57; 4.41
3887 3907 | 2.82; 3.44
